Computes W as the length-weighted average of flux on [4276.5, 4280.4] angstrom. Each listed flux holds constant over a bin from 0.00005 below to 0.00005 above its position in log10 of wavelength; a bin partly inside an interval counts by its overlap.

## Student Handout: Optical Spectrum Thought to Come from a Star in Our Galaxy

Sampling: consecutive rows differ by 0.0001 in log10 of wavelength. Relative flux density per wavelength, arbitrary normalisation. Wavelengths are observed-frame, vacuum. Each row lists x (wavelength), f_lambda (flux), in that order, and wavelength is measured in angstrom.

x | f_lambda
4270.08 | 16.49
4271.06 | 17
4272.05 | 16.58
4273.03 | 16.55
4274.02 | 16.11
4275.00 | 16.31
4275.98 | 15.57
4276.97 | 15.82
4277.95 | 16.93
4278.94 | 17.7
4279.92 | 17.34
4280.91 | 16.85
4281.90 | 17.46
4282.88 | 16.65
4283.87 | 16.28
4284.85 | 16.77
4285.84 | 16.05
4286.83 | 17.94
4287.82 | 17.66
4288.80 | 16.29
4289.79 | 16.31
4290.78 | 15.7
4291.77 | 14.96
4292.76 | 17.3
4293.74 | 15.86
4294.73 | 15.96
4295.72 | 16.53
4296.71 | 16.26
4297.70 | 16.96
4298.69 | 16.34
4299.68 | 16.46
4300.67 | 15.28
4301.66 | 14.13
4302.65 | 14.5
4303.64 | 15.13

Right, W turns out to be 17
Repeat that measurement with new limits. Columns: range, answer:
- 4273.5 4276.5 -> 16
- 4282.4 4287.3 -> 16.7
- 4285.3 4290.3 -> 16.8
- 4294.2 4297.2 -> 16.2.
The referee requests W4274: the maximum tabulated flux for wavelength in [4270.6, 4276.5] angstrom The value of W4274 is 17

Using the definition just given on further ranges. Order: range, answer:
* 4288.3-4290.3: 16.31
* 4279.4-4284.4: 17.46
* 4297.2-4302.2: 16.96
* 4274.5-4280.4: 17.7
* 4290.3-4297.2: 17.3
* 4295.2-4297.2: 16.53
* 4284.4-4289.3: 17.94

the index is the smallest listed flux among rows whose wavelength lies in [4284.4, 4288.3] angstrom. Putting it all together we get 16.05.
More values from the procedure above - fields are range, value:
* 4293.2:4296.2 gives 15.86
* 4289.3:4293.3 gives 14.96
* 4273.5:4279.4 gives 15.57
